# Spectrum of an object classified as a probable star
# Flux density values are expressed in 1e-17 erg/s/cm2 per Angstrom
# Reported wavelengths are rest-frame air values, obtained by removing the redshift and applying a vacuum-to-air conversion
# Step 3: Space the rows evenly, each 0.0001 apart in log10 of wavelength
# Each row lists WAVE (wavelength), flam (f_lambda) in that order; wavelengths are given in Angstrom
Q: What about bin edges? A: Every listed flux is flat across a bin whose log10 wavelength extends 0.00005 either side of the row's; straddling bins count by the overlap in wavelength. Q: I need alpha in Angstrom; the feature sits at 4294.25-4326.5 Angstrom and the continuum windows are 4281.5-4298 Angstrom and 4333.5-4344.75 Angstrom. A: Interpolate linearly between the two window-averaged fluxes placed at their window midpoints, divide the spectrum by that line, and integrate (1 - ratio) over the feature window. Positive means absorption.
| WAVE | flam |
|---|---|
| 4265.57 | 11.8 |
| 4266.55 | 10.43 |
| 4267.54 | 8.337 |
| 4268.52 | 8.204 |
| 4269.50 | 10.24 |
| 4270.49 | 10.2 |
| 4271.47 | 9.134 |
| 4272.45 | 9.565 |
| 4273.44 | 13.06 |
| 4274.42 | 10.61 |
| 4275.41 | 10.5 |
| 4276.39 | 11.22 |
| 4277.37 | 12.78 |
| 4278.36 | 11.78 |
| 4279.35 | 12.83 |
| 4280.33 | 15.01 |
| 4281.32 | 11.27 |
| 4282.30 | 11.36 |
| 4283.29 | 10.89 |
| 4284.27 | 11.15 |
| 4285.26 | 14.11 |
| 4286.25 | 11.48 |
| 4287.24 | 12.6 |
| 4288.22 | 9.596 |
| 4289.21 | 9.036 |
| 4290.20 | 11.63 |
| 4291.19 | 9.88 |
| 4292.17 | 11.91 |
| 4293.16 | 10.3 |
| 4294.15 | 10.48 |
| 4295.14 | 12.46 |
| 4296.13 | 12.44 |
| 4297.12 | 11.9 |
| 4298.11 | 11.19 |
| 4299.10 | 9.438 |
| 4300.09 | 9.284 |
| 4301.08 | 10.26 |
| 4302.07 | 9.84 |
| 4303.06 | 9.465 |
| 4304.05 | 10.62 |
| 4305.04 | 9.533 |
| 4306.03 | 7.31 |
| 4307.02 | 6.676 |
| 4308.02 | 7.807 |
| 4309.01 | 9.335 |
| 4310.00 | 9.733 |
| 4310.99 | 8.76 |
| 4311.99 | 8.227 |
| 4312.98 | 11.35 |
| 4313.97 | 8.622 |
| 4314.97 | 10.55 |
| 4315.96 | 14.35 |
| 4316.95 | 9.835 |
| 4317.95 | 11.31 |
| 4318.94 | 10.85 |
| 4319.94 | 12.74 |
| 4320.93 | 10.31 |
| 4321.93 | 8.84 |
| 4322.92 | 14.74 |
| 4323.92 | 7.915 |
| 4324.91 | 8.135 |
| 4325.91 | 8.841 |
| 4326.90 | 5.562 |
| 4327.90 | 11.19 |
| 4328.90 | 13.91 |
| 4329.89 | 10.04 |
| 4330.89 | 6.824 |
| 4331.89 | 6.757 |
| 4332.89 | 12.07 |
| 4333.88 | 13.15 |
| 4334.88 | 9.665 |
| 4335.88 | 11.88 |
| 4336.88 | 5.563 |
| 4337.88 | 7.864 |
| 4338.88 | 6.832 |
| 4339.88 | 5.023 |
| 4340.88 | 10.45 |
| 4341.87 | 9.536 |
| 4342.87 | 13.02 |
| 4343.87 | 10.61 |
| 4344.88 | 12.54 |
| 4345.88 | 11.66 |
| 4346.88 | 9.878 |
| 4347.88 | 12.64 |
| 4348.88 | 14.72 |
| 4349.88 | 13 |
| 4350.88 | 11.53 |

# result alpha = 1.4 Angstrom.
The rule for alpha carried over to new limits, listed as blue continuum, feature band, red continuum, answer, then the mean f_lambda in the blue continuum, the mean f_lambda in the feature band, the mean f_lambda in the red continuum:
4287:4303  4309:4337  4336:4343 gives -2.90 Angstrom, 10.7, 10.1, 8.28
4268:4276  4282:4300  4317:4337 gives -1.78 Angstrom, 10.2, 11.2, 10.1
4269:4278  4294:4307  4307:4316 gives -0.43 Angstrom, 10.8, 10.2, 9.44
